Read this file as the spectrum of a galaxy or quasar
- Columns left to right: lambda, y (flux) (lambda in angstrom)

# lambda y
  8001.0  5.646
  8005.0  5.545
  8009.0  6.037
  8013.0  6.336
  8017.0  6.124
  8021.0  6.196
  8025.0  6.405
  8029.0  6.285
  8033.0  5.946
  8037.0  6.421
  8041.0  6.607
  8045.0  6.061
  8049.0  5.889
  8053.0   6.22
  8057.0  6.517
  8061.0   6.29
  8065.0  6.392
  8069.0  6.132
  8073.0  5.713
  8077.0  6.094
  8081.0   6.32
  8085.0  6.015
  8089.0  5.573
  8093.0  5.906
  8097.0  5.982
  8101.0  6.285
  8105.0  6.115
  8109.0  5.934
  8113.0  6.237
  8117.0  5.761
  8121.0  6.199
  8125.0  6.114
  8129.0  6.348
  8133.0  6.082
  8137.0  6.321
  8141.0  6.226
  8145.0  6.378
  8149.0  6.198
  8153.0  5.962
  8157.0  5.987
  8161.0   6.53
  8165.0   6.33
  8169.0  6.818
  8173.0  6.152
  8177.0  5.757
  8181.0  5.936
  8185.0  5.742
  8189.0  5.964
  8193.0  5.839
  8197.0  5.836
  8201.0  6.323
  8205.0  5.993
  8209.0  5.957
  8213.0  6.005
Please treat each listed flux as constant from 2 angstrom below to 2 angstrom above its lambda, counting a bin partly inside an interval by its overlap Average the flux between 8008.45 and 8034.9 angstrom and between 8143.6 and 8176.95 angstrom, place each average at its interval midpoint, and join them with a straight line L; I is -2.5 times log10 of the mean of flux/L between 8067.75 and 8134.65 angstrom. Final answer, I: 0.03 mag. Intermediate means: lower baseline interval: 6.2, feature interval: 6.05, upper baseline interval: 6.26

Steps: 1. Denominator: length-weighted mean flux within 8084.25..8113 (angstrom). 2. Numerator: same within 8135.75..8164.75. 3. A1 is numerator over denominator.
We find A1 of 1.04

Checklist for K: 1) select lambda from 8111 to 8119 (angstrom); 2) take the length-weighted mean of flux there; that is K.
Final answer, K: 6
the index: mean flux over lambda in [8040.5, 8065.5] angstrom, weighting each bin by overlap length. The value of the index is 6.26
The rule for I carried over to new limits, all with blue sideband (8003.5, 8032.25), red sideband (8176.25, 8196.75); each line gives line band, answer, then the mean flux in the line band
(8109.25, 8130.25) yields -0.03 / 6.11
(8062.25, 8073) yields -0.02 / 6.16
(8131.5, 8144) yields -0.05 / 6.23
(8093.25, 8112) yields -0.01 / 6.07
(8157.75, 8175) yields -0.09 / 6.42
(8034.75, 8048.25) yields -0.04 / 6.31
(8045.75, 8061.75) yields -0.02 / 6.21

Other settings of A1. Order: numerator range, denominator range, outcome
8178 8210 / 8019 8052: 0.95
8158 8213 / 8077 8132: 1.00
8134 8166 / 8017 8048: 1.00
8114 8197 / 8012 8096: 0.99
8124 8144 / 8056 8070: 0.98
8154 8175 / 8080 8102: 1.06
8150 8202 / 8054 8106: 1.00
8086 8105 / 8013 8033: 0.96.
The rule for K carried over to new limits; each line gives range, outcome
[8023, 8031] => 6.35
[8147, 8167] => 6.2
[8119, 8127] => 6.16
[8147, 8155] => 6.08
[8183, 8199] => 5.85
